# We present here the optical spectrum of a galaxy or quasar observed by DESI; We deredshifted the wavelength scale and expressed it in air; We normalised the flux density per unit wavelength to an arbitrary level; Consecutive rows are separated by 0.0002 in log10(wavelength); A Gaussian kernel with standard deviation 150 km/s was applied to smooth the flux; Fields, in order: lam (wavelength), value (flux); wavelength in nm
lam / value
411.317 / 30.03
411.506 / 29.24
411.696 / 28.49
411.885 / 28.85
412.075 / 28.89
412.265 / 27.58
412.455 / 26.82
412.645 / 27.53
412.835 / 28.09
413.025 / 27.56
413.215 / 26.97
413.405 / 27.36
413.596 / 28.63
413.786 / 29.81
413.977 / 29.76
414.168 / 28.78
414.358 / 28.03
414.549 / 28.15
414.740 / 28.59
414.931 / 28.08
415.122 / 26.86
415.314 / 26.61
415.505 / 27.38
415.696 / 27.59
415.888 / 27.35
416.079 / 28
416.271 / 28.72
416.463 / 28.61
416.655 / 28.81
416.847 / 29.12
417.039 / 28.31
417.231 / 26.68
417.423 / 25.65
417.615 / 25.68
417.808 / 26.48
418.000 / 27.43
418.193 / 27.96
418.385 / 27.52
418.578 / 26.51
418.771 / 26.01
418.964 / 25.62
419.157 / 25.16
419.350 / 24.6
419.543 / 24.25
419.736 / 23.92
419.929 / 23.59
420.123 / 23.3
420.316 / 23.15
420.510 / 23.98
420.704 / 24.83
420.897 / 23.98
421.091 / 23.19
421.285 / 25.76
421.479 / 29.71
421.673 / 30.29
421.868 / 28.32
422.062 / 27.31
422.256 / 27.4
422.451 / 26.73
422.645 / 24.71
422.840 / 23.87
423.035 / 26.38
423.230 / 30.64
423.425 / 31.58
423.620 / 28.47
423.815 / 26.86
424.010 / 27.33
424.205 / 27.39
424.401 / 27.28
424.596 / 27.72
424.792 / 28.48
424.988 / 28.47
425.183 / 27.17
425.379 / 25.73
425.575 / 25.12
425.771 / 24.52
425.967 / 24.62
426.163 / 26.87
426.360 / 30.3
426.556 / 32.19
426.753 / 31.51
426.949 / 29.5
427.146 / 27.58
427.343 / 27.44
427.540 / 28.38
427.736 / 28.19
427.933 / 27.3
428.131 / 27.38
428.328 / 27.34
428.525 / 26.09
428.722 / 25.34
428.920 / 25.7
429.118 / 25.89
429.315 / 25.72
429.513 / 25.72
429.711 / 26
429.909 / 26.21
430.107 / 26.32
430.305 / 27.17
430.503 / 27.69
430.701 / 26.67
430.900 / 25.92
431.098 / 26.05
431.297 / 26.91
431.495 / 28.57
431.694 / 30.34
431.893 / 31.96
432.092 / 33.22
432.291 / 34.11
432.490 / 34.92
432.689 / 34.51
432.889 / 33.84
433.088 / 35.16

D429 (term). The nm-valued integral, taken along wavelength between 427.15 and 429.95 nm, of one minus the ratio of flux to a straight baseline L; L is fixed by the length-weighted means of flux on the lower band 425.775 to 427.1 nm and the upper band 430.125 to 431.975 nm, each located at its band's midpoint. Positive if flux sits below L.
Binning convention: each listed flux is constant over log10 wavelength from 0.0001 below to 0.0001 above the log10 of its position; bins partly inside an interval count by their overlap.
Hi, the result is 0.166 nm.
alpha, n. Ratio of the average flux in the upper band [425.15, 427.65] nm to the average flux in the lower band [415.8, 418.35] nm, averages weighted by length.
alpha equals 1.0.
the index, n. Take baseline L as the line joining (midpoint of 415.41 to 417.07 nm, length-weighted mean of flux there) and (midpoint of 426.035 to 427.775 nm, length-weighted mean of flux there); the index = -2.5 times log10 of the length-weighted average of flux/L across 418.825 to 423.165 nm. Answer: 0.12 mag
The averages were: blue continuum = 28.2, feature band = 25.5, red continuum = 29.1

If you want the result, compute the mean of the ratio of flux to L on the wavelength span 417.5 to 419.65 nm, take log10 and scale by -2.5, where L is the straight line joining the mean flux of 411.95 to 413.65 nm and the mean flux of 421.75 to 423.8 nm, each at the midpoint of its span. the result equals 0.06 mag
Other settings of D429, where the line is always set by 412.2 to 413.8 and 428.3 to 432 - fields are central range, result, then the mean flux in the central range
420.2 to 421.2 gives 0.13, 23.8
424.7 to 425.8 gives 0.02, 26.7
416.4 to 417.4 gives -0.02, 28.1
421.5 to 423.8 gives -0.05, 27.8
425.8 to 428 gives -0.11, 28.4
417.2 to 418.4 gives 0.03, 26.7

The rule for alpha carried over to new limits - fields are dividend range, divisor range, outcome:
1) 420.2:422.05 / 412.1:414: 0.93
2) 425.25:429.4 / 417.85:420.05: 1.06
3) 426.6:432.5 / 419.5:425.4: 1.05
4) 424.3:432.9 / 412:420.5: 1.04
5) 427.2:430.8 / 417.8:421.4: 1.06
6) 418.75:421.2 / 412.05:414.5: 0.86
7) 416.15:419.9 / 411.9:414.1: 0.95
